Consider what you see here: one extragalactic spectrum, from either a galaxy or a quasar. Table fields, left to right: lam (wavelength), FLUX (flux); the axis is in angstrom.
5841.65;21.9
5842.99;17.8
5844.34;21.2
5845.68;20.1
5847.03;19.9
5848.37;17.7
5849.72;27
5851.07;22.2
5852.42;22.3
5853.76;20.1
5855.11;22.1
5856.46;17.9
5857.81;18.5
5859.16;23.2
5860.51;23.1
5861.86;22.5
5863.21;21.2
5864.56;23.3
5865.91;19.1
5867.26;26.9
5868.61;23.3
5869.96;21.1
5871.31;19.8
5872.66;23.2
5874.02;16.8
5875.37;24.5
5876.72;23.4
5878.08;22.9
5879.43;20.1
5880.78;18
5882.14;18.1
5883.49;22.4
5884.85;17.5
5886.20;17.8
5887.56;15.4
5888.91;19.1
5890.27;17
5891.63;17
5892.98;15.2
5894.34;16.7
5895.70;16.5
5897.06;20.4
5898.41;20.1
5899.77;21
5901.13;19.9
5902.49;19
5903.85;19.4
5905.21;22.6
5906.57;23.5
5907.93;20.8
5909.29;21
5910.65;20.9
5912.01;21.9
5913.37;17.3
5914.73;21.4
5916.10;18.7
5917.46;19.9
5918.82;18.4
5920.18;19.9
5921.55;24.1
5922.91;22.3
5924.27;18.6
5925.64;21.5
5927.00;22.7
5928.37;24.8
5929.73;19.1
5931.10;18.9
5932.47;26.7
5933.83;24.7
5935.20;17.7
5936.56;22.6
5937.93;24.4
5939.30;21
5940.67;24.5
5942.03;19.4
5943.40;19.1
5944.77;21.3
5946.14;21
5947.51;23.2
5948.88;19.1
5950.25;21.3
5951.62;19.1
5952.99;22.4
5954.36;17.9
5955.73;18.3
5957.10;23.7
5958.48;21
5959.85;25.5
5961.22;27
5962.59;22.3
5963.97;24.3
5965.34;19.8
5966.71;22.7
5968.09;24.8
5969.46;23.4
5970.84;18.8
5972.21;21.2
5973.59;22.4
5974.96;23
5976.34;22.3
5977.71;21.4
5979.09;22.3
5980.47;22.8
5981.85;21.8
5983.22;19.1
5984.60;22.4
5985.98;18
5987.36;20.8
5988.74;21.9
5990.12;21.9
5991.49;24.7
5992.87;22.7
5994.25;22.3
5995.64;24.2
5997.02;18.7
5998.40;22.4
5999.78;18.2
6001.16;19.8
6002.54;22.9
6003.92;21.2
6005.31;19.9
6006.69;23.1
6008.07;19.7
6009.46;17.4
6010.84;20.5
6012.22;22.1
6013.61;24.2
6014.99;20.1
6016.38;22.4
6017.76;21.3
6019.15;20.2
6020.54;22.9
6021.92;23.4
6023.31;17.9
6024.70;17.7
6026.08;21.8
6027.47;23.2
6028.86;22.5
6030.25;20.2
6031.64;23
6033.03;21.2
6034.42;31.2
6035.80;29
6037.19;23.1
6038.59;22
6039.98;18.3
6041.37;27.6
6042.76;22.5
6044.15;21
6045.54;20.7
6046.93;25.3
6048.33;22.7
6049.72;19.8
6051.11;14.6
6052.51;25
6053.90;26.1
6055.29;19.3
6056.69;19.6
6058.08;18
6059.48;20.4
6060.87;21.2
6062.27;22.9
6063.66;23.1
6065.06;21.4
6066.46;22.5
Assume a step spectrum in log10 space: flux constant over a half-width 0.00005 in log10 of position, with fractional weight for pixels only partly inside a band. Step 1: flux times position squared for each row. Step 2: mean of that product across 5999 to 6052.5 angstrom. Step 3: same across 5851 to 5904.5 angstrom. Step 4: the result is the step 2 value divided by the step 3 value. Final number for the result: 1.13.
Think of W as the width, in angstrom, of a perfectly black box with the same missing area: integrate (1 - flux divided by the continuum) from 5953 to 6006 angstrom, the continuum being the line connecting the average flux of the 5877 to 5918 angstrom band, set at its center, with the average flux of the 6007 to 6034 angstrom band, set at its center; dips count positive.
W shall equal -2.9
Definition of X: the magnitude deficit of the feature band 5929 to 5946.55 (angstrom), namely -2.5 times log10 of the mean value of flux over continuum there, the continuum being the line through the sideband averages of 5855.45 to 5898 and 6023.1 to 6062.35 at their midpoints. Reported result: -0.04 mag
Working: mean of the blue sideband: 20.1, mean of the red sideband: 22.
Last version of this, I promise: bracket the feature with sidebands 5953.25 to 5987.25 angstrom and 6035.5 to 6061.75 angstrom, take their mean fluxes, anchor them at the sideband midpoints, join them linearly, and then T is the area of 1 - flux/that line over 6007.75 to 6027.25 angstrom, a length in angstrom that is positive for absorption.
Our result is 0.8 angstrom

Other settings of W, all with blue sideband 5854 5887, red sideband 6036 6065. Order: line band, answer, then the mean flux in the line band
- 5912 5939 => 0.0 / 21.3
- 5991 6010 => 0.3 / 21.2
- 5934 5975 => -0.7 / 21.8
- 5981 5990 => 0.3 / 20.8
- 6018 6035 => -0.3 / 22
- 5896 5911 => 0.4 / 20.7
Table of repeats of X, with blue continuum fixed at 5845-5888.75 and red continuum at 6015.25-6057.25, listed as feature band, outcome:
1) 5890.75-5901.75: 0.16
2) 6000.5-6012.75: 0.06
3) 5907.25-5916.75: 0.05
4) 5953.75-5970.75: -0.04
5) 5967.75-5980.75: -0.02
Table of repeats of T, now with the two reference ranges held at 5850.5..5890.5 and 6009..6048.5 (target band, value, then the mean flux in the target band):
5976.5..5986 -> 0.2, 21.4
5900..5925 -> 0.8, 20.5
